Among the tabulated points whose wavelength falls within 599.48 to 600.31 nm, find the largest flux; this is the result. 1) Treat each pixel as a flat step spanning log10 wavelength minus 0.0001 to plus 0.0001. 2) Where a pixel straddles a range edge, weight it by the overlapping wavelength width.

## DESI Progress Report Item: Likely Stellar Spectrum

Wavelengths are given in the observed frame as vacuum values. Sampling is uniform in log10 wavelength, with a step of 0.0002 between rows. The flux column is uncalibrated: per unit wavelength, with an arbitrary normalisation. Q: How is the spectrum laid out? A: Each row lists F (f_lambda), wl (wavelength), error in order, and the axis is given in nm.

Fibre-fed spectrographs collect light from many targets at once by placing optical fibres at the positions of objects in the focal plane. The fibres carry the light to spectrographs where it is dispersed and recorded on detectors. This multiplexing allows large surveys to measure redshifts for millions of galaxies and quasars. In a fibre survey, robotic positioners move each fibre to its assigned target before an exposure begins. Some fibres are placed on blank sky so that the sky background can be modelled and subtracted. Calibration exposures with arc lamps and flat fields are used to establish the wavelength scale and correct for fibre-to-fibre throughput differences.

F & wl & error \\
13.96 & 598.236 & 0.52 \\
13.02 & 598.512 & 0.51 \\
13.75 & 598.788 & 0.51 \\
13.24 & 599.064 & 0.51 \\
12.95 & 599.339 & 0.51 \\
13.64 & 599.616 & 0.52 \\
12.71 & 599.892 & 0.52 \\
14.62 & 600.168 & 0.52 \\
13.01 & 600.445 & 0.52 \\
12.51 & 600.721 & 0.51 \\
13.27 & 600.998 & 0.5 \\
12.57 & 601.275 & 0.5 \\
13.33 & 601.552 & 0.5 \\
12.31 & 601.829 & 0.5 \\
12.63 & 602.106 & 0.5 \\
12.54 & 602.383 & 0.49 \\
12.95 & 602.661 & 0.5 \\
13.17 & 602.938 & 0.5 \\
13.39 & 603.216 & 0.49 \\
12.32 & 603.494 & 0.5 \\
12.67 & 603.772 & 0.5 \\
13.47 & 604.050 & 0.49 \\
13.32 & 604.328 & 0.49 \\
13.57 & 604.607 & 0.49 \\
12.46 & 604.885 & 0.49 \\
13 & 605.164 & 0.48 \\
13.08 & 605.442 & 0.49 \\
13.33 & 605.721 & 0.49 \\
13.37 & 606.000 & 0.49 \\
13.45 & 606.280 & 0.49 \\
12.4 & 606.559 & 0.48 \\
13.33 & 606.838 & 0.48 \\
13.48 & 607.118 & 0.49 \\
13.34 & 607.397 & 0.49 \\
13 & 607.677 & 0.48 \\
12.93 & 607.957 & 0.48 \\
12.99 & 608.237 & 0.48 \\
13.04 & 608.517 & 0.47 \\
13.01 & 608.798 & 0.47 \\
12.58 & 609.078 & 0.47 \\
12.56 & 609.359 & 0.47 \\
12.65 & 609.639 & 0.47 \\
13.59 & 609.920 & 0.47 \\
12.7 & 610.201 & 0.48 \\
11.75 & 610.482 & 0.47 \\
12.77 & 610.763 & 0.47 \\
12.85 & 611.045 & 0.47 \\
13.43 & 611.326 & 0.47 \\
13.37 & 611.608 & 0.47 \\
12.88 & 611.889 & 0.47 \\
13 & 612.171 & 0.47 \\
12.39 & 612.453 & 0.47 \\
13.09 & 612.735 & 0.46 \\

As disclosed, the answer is 14.62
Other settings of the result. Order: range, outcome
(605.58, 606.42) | 13.45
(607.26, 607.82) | 13.34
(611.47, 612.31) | 13.37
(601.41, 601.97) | 13.33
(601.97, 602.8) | 12.95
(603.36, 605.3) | 13.57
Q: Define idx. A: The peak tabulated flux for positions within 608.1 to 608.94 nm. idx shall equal 13.04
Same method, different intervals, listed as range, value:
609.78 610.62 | 13.59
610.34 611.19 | 12.85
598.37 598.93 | 13.75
